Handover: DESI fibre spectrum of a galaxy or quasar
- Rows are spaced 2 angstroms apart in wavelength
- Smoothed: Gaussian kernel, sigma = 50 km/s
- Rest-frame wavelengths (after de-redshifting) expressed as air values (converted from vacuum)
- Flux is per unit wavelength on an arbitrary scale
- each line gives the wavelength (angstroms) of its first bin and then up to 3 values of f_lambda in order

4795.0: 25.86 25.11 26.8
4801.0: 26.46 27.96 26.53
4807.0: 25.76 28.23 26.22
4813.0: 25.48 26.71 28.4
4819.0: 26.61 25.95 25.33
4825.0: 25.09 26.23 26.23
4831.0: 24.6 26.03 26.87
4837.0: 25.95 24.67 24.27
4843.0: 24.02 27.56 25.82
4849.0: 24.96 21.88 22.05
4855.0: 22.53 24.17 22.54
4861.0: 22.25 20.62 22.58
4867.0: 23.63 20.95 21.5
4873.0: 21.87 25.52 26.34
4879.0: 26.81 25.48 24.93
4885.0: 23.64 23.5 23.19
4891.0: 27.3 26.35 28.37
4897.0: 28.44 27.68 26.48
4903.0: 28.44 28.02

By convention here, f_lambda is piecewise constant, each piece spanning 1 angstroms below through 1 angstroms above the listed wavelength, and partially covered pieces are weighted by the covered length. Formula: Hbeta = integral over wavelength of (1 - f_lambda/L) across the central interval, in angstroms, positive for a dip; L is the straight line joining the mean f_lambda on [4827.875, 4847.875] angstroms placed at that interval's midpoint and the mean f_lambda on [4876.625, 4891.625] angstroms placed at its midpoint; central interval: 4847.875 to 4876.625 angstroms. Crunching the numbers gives 2.9 angstroms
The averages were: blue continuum 25.6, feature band 22.7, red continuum 25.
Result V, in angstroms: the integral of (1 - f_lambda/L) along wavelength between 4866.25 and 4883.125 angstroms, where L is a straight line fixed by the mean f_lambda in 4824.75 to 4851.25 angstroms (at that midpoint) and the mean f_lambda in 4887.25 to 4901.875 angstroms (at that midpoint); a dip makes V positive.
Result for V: 1.38 angstroms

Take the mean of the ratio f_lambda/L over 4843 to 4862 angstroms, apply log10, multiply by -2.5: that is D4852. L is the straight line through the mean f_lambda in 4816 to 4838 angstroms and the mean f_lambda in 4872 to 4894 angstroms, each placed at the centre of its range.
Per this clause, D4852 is 0.08 mag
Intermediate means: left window 26.1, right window 25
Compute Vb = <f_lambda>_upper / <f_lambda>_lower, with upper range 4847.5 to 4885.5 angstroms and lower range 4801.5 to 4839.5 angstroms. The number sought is 0.89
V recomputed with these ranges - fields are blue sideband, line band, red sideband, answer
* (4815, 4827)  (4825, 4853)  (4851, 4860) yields -0.9 angstroms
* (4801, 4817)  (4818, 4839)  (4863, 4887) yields 0.1 angstroms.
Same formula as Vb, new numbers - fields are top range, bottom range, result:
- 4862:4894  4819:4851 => 0.94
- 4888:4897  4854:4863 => 1.17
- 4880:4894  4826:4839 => 0.96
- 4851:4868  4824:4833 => 0.88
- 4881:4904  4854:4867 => 1.16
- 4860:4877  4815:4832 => 0.87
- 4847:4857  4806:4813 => 0.88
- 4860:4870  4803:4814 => 0.83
